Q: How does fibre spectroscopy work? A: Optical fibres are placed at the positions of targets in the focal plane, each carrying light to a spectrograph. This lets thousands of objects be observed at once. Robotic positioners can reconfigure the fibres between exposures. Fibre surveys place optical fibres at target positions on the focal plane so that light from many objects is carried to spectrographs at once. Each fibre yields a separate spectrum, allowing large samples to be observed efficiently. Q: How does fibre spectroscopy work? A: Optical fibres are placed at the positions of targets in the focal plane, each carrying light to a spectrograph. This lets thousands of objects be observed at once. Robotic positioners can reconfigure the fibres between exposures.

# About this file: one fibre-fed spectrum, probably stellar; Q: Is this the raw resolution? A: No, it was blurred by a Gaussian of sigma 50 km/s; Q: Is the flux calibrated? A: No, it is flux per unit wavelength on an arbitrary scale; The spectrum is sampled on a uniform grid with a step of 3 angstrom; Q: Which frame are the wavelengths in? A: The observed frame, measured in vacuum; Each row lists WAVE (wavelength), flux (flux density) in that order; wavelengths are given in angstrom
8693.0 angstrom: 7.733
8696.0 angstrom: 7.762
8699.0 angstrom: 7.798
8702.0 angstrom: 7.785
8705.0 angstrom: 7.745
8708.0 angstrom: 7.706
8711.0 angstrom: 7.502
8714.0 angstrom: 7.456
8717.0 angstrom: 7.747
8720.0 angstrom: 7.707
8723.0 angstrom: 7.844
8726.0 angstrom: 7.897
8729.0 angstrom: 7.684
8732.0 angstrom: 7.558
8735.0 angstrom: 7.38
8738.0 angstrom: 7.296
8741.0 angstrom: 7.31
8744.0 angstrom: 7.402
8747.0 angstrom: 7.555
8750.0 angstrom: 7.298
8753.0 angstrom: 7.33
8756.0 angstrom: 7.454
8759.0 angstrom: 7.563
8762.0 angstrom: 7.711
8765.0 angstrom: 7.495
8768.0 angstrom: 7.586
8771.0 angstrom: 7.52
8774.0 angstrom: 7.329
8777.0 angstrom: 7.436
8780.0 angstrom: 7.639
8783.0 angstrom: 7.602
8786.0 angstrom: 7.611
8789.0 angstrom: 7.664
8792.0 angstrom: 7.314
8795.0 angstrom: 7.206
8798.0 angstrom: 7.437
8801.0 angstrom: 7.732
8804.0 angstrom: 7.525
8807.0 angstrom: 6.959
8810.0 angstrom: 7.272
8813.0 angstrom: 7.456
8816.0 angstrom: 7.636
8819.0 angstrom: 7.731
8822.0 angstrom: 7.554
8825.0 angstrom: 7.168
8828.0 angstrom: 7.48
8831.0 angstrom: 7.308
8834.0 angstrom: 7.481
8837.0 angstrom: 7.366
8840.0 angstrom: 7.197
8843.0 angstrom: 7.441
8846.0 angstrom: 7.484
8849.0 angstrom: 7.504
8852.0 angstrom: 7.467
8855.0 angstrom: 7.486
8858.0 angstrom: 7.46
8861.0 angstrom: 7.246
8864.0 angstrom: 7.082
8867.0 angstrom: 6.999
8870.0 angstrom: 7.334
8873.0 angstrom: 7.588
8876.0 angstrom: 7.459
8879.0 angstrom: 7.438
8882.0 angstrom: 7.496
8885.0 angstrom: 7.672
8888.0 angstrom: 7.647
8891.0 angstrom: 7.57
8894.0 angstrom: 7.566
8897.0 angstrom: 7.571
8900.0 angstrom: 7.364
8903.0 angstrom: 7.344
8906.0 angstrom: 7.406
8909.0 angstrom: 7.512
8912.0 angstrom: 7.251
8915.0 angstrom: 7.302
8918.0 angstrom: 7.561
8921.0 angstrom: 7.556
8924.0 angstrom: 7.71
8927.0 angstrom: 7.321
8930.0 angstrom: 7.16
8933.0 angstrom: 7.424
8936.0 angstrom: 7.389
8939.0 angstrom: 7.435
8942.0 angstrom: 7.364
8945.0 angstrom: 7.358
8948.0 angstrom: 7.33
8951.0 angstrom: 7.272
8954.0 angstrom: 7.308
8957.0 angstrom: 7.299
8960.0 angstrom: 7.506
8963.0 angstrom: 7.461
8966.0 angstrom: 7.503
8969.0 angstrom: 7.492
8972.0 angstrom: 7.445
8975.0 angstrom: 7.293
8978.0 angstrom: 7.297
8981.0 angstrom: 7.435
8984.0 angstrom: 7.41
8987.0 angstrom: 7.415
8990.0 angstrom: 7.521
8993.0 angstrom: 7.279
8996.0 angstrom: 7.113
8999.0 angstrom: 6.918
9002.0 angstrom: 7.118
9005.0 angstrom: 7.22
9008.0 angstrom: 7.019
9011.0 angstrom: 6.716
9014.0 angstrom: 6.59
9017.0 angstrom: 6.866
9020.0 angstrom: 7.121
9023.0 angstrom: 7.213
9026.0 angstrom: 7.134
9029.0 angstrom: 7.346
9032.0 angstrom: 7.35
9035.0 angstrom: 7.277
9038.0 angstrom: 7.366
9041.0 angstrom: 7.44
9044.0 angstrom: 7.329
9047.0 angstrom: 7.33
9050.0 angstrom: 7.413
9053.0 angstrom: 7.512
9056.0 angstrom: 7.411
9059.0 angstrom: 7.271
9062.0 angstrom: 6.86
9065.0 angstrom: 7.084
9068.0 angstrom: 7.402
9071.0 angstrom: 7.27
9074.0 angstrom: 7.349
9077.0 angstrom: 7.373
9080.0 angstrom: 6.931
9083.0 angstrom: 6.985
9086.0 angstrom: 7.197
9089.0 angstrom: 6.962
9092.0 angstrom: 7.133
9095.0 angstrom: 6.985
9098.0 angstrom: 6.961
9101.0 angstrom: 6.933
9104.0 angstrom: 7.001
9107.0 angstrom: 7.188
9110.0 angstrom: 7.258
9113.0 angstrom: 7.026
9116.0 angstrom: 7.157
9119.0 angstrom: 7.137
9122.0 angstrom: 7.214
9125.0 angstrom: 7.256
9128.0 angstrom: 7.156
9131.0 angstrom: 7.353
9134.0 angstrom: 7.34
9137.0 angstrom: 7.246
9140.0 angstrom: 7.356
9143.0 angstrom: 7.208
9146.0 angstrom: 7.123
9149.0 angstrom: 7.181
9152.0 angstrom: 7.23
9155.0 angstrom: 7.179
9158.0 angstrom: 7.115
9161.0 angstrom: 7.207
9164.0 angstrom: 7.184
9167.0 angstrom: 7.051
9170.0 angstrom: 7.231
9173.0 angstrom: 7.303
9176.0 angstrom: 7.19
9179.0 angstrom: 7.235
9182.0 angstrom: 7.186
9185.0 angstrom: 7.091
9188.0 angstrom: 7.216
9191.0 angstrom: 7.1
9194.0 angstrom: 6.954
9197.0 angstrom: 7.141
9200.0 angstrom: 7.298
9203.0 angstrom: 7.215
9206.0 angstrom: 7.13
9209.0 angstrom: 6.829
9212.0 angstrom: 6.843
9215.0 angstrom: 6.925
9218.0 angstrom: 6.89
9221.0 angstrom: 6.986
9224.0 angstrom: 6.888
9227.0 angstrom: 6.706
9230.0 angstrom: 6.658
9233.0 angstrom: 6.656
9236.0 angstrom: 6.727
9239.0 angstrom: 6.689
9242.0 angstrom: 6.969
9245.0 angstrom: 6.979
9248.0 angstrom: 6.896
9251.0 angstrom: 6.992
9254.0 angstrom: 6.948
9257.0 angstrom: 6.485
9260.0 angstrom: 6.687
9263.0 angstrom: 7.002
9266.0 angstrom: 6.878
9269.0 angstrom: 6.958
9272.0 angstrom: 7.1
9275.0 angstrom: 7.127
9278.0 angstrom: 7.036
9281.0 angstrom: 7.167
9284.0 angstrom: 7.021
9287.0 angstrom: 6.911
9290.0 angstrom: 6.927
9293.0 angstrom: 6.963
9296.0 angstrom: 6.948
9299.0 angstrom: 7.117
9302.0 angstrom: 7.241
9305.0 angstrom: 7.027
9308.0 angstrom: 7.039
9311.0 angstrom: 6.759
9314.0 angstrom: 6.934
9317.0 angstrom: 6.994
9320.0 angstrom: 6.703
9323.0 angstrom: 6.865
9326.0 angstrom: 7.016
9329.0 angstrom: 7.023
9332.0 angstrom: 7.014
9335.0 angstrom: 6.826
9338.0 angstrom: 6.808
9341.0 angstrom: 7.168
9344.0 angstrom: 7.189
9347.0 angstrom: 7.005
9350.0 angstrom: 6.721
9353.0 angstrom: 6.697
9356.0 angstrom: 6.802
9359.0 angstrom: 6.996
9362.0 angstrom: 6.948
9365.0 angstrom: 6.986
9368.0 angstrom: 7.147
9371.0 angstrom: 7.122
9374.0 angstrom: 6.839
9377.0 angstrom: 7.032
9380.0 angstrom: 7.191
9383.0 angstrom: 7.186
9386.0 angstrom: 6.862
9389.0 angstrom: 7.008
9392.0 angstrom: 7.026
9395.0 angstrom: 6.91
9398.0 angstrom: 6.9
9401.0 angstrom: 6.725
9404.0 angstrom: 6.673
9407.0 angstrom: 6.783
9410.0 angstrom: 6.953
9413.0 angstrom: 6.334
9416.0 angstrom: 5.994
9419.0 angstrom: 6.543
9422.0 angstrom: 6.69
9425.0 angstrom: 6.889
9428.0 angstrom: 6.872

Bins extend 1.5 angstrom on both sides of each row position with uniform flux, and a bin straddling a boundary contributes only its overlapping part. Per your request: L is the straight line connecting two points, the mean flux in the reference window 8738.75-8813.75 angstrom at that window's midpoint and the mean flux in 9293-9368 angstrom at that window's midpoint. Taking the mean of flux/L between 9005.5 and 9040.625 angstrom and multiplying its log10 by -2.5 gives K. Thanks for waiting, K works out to 0.02 mag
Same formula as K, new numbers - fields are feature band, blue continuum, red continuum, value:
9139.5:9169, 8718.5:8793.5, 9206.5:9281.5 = -0.03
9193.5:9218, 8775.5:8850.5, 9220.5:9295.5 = -0.01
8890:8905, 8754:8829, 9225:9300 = -0.02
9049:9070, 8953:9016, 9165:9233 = -0.01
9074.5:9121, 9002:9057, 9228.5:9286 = 0.00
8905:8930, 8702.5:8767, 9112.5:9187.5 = -0.01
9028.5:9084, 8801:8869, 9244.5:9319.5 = -0.02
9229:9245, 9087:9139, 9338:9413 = 0.04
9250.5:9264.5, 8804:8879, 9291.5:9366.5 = 0.03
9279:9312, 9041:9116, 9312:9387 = 0.00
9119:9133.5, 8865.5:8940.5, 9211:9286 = -0.02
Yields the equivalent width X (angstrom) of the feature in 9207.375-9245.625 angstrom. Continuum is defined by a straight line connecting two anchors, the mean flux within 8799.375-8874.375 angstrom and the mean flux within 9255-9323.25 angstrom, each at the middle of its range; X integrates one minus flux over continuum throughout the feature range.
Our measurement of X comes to 1.0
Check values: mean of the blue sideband 7.4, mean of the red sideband 6.95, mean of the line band 6.82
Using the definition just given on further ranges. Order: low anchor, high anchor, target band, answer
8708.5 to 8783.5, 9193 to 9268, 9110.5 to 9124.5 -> -0.2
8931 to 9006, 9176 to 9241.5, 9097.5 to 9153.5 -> -0.6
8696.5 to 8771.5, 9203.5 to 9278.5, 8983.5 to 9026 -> 0.6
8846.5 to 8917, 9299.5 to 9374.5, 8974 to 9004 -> 0.2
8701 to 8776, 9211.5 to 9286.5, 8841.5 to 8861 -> -0.1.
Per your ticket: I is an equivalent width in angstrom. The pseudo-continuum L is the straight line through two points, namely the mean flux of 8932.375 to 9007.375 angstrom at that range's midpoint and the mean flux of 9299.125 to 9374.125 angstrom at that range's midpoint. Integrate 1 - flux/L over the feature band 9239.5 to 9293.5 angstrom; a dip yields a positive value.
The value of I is 0.7 angstrom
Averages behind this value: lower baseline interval 7.34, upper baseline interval 6.96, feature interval 6.94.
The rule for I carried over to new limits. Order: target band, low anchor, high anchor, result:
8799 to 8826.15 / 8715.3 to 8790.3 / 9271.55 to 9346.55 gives 0.12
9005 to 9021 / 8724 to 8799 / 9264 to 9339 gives 0.81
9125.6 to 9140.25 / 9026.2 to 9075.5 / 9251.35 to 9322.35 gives -0.20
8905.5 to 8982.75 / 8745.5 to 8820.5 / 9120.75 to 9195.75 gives -0.42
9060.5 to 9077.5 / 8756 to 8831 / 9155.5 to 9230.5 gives -0.04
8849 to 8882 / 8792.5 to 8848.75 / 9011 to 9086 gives 0.02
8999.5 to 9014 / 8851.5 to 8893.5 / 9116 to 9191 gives 0.70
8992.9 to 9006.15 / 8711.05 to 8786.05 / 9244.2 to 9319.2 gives 0.28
